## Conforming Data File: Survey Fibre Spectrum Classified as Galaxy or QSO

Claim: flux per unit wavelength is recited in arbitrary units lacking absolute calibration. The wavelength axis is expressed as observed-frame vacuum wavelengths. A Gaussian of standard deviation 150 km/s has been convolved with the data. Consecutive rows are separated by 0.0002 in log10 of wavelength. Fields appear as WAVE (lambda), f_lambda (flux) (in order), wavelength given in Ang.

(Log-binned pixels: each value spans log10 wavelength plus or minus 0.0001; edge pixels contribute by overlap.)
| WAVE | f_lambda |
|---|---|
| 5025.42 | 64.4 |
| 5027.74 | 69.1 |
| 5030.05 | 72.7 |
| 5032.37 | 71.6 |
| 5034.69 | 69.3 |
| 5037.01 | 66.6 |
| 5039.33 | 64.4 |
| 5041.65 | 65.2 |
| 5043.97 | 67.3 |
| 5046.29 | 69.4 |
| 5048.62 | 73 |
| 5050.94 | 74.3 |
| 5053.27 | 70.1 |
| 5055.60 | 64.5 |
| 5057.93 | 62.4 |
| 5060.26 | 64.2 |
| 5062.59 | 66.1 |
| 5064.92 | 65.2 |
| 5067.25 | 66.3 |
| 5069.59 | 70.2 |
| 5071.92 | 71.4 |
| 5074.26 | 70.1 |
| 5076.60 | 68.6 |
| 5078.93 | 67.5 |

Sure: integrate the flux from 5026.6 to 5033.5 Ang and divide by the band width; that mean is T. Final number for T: 71.2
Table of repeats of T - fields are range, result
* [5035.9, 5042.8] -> 65.4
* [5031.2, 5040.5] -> 67.9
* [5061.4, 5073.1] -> 67.8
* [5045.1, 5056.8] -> 70.2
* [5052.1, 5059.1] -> 65.6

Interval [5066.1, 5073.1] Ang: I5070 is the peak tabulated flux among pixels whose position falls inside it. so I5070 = 71.4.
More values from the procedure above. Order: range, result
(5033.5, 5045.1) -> 69.3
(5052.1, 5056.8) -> 70.1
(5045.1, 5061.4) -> 74.3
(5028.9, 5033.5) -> 72.7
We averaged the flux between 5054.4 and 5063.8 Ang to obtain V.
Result 64.3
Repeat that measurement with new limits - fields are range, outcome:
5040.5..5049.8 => 68.8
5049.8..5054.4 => 72.2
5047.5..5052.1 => 73.7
